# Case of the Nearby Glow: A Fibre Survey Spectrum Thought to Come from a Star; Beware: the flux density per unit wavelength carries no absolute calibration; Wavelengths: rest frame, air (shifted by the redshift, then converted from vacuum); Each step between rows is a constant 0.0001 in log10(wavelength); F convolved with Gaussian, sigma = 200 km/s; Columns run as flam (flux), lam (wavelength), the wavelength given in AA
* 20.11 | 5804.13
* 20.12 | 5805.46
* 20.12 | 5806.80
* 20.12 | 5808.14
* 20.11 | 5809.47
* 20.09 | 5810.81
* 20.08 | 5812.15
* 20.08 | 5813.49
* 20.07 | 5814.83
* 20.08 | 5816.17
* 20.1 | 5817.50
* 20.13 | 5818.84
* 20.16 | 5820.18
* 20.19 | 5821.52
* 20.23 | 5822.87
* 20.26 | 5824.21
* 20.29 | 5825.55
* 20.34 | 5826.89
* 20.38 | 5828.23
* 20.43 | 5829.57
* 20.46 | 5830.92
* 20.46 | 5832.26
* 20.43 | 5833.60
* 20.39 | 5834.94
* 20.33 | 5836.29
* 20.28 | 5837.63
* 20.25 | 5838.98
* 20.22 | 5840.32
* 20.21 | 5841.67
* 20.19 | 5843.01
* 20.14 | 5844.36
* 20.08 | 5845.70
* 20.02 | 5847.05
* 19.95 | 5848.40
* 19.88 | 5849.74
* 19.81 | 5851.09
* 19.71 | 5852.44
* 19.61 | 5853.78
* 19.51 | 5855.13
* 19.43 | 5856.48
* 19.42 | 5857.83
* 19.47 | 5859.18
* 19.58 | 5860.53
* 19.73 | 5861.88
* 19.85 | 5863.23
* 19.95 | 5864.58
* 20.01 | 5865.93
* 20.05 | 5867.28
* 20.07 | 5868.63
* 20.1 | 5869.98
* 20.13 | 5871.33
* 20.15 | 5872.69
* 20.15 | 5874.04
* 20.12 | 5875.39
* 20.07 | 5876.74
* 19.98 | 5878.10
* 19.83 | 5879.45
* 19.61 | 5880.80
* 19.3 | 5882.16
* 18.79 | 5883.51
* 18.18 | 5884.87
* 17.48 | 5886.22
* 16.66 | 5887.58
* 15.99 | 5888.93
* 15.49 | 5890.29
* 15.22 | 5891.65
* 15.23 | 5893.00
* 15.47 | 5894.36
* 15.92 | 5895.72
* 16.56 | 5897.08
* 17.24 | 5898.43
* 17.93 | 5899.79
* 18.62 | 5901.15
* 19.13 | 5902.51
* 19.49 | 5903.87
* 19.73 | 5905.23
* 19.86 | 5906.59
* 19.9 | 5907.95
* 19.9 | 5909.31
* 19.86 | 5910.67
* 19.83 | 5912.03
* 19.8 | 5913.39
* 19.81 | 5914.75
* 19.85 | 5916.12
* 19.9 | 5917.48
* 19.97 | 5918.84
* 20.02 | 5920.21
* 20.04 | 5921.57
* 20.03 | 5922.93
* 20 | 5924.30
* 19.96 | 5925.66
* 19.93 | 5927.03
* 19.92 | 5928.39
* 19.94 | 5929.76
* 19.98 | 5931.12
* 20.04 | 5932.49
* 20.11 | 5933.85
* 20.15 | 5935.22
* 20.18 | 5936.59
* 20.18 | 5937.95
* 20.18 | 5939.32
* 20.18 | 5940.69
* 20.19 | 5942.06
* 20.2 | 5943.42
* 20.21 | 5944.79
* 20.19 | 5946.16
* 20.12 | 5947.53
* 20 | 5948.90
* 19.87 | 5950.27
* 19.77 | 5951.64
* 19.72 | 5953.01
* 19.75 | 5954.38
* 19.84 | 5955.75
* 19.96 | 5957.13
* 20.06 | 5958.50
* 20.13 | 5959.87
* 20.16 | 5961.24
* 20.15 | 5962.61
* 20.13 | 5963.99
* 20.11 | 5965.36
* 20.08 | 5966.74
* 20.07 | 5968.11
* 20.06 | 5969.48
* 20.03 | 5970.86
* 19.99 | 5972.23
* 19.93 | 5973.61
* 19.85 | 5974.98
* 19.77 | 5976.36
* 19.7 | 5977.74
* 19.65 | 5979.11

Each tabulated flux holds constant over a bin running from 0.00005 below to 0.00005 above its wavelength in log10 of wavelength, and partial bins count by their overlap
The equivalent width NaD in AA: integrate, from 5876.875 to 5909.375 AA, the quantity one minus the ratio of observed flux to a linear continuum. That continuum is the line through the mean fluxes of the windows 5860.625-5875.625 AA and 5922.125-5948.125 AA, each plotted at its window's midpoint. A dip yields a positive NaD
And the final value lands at 3.3 AA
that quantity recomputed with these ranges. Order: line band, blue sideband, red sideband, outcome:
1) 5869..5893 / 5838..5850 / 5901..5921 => 1.6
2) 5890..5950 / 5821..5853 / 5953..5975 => 2.4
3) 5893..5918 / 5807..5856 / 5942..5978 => 1.7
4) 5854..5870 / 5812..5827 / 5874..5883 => 0.1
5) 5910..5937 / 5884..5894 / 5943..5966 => -2.5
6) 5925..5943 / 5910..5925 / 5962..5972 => -0.1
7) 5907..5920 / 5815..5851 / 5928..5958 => 0.1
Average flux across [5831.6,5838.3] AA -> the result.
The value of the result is 20.4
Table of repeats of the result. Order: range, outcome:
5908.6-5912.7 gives 19.9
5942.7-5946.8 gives 20.2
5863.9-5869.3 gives 20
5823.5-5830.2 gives 20.4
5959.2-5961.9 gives 20.2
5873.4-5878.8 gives 20.1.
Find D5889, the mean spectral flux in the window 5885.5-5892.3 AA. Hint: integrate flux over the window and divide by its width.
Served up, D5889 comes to 16.2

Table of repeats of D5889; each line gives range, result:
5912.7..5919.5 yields 19.9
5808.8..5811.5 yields 20.1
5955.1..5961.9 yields 20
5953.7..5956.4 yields 19.8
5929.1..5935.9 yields 20.1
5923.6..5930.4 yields 19.9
